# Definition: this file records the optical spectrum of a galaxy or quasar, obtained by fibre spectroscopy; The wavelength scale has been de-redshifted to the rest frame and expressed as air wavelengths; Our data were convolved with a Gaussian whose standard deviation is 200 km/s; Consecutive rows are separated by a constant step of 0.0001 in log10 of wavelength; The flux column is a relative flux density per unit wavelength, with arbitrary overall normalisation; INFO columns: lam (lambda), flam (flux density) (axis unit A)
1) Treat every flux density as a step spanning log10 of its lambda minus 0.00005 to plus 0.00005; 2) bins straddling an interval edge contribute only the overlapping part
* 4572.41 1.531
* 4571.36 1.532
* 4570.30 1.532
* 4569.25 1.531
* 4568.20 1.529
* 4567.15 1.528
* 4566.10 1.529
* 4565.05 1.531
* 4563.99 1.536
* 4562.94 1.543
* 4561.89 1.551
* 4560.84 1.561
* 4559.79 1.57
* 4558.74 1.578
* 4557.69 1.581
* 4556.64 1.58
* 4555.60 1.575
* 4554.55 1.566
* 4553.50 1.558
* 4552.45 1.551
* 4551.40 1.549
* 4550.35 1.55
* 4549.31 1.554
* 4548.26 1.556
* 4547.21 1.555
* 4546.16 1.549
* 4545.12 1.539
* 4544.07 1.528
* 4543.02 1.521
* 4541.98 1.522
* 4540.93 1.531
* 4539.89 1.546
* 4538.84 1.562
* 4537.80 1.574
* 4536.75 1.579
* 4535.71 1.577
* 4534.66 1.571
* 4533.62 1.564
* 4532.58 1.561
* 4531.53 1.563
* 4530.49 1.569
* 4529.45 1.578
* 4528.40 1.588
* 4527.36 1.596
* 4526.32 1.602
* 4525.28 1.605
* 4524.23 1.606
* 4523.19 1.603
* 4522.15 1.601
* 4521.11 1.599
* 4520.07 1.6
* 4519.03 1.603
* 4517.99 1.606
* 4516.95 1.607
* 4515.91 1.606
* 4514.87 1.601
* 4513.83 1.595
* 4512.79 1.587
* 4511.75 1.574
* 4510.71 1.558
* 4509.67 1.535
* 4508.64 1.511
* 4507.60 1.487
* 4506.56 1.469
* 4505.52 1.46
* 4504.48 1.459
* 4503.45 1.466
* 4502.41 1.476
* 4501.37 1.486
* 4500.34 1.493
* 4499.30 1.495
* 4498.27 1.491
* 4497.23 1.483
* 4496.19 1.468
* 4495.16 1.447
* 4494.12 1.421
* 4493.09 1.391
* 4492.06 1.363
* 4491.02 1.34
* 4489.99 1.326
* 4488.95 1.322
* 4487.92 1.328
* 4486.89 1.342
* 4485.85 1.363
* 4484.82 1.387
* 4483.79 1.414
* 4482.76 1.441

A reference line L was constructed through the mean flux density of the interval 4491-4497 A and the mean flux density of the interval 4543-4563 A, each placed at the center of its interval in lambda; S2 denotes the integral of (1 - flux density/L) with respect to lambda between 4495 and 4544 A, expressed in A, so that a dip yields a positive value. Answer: -2.45 A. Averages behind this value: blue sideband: 1.41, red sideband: 1.56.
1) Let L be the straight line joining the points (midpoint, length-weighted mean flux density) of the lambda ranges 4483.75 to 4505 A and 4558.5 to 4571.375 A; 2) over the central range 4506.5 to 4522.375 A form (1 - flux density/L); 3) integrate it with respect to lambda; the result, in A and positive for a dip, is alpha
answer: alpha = -1.3 A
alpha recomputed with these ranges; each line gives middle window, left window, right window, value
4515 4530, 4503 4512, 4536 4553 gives -0.79 A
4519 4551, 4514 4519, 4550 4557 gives 0.28 A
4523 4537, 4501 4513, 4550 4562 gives -0.46 A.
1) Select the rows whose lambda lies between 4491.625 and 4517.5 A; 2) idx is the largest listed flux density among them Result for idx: 1.607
